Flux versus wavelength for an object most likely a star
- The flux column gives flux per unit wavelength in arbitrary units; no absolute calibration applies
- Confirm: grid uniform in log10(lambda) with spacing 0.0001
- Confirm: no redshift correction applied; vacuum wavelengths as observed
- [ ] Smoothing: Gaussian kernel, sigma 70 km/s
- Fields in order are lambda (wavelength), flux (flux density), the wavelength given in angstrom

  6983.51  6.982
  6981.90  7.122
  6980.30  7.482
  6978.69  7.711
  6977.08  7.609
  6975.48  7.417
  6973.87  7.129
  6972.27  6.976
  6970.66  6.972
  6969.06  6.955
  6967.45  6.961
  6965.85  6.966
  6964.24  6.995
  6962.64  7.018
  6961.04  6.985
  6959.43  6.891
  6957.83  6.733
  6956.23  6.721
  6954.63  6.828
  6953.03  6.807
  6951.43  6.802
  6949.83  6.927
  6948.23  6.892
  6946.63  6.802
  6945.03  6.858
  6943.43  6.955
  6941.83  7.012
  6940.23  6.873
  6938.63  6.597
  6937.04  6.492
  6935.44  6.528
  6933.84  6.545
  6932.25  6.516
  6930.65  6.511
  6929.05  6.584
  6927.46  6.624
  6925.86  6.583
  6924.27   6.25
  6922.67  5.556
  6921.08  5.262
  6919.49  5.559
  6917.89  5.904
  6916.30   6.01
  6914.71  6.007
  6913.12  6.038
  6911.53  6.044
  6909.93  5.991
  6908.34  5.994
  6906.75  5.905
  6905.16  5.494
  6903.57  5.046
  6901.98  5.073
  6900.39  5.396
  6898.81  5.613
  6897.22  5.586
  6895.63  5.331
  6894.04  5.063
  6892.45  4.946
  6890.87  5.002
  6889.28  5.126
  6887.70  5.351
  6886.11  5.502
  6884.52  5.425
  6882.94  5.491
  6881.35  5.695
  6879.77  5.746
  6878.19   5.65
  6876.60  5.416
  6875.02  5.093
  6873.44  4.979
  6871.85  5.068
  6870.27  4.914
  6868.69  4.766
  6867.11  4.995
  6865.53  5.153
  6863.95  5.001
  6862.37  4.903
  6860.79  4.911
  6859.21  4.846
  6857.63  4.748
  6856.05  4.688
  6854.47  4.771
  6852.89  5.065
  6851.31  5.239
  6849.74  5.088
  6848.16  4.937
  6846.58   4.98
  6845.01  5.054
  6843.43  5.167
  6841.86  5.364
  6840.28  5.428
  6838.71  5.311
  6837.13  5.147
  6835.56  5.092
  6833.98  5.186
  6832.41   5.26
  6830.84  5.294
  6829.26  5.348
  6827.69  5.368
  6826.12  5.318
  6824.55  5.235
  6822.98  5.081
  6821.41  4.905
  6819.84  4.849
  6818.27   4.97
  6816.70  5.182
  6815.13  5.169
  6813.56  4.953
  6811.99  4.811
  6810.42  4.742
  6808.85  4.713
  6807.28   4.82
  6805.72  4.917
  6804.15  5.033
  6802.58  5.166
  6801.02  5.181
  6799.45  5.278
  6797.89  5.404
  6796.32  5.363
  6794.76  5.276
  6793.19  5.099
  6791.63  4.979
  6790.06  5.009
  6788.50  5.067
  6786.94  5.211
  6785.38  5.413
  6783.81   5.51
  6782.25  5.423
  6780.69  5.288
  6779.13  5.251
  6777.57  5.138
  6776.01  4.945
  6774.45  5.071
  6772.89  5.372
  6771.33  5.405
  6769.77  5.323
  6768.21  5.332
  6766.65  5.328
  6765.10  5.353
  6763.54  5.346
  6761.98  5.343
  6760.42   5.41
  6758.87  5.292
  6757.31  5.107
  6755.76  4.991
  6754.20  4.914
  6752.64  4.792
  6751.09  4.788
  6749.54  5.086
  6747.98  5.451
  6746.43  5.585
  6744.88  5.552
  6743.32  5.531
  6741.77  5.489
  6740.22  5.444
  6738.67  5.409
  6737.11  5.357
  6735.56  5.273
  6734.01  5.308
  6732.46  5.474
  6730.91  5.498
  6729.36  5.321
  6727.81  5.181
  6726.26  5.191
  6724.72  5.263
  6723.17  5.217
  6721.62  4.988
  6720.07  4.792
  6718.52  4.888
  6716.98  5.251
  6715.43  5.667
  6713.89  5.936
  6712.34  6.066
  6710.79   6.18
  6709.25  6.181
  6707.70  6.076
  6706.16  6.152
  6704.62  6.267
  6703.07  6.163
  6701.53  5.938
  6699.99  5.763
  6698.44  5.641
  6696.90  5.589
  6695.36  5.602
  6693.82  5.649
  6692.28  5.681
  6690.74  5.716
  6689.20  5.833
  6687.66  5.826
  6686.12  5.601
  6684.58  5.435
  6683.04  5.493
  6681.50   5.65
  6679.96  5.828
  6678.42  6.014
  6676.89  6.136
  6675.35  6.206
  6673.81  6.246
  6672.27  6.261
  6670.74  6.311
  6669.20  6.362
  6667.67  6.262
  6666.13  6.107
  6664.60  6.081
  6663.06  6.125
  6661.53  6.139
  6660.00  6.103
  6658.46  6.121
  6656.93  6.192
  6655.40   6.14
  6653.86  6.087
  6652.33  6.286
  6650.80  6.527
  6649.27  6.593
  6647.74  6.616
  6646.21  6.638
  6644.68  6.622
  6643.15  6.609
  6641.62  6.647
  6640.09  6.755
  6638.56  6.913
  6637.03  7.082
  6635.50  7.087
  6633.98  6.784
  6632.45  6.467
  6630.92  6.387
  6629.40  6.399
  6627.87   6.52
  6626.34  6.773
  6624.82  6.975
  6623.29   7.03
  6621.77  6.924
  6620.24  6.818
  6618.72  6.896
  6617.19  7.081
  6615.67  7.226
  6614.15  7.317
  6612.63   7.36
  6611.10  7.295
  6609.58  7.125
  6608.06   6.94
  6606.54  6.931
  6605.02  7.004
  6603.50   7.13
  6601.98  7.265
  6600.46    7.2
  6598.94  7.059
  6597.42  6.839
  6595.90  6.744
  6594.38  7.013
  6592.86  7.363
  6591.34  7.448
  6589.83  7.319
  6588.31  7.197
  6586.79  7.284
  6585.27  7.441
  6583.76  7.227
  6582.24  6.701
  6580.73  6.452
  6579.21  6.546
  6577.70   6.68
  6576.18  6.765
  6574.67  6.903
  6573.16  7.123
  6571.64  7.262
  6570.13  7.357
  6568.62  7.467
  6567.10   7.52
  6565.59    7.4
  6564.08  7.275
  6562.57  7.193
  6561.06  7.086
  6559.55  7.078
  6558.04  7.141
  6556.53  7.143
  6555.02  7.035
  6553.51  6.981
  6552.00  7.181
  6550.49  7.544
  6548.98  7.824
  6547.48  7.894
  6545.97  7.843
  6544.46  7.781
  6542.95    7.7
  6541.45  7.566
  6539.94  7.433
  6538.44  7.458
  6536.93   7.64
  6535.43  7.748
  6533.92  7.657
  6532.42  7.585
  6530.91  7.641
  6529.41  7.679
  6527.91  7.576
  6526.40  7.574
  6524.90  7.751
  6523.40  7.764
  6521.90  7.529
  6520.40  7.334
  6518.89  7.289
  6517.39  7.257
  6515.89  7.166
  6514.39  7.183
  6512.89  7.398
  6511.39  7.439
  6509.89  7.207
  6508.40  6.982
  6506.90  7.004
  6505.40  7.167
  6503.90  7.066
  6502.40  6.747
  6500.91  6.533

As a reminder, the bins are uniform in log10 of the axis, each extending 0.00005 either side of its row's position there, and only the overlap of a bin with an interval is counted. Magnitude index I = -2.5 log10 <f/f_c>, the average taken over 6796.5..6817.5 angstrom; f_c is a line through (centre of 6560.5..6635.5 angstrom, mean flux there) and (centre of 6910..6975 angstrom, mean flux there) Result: 0.32 mag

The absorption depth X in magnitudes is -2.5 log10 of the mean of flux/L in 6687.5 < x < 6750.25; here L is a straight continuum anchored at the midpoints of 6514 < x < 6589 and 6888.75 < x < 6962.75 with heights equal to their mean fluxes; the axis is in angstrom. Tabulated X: 0.22 mag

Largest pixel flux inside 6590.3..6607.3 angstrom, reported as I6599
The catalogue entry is 7.448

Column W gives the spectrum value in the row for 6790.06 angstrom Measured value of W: 5.009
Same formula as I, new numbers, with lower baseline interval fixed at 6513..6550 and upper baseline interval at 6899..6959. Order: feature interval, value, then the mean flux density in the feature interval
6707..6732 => 0.26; 5.48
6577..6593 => 0.05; 7.05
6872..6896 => 0.21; 5.31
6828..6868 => 0.28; 5.08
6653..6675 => 0.16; 6.18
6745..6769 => 0.29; 5.22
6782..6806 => 0.28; 5.21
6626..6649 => 0.09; 6.68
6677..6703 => 0.23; 5.73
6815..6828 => 0.28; 5.11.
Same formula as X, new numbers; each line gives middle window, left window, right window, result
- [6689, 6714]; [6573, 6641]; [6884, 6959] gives 0.14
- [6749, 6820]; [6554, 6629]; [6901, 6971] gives 0.29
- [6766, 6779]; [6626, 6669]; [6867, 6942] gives 0.17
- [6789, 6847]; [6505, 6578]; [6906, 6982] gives 0.32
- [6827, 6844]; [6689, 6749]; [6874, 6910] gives 0.04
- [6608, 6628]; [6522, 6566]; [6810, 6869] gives -0.02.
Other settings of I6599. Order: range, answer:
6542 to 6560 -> 7.894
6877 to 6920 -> 6.044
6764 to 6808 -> 5.51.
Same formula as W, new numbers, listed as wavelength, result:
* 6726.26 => 5.191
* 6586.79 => 7.284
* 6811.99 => 4.811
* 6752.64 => 4.792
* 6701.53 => 5.938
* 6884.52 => 5.425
